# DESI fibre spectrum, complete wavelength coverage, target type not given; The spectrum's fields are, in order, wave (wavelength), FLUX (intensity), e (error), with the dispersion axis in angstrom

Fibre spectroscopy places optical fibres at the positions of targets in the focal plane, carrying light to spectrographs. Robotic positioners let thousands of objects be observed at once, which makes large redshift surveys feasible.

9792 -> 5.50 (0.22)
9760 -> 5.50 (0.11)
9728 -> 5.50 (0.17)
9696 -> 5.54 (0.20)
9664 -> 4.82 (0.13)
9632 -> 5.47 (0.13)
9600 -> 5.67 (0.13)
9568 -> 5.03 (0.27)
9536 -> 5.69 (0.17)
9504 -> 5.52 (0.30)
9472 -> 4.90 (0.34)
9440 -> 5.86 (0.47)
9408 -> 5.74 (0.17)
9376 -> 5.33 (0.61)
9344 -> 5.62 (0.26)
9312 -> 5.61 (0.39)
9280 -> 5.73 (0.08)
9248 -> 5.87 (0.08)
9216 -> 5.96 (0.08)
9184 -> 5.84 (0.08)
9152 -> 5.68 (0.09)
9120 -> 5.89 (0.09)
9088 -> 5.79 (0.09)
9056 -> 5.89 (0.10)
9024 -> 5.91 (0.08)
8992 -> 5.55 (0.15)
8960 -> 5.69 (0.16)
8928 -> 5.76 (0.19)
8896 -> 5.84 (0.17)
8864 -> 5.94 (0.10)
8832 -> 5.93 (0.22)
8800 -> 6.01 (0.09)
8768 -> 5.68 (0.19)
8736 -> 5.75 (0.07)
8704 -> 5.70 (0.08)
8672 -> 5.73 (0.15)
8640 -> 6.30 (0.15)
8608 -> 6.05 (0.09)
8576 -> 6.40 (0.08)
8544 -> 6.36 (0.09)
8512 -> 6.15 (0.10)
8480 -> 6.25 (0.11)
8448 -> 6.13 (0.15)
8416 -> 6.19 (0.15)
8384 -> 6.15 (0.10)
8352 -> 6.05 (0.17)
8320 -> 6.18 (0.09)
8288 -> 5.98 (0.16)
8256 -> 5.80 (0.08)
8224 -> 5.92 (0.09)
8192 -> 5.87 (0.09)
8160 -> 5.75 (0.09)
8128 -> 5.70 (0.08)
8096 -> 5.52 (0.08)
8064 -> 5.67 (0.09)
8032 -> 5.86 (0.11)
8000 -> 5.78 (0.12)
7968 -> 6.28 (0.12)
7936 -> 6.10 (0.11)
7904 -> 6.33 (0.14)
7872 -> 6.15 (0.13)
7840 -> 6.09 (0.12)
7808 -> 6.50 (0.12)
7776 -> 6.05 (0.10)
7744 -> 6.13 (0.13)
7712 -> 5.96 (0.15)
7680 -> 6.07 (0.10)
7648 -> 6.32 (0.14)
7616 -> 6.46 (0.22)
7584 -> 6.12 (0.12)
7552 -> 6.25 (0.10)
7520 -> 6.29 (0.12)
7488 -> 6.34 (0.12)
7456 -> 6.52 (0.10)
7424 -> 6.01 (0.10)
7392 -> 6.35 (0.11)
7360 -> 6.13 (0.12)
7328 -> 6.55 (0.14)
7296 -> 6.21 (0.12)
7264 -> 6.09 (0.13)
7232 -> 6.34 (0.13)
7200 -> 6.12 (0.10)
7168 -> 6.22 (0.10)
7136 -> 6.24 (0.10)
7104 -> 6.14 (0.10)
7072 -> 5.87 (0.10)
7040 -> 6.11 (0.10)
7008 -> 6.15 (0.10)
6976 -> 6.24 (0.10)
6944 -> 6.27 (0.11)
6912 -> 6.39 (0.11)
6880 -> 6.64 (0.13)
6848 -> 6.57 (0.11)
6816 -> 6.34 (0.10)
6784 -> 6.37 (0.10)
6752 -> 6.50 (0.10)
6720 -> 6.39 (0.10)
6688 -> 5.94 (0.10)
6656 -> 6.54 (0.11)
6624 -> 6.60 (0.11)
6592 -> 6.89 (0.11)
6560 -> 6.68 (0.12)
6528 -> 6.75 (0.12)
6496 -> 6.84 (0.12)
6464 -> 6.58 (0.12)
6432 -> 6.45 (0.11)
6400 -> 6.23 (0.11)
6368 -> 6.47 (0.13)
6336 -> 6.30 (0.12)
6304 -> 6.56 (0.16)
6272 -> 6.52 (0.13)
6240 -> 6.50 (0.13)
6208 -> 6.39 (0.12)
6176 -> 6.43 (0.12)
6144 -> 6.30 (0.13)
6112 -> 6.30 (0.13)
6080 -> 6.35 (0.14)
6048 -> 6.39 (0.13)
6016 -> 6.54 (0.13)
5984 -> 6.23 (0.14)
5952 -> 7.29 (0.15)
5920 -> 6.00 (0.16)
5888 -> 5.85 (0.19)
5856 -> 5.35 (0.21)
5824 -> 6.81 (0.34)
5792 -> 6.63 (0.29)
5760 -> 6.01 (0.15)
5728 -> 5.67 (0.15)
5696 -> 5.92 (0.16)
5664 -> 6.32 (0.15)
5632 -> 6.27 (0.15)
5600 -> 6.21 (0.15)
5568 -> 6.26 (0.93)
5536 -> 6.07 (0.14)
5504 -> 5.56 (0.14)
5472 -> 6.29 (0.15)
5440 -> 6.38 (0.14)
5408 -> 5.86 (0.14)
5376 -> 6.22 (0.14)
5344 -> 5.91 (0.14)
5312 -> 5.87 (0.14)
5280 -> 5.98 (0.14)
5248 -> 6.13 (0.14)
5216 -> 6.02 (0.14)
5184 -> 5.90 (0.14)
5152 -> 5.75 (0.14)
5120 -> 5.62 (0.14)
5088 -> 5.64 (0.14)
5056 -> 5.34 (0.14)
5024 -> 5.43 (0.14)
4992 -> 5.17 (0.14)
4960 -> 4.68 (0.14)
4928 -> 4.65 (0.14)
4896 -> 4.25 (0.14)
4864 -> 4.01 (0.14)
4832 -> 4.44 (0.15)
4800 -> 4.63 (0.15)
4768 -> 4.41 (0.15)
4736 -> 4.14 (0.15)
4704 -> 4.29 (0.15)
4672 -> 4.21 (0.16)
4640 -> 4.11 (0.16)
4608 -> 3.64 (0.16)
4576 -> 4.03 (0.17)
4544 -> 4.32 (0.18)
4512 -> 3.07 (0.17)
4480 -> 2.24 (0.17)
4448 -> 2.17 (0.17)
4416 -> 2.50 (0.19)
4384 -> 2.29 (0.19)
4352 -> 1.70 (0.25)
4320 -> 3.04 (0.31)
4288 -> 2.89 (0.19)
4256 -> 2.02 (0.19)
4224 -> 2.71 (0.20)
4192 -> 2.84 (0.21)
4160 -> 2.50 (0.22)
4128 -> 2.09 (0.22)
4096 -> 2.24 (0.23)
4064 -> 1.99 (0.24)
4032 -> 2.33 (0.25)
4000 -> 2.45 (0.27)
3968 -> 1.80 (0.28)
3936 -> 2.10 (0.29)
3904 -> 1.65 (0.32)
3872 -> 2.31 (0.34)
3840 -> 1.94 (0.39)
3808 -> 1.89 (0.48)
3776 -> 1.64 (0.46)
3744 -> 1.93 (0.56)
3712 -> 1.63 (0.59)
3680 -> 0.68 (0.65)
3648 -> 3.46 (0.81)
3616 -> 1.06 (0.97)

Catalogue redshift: 0.13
